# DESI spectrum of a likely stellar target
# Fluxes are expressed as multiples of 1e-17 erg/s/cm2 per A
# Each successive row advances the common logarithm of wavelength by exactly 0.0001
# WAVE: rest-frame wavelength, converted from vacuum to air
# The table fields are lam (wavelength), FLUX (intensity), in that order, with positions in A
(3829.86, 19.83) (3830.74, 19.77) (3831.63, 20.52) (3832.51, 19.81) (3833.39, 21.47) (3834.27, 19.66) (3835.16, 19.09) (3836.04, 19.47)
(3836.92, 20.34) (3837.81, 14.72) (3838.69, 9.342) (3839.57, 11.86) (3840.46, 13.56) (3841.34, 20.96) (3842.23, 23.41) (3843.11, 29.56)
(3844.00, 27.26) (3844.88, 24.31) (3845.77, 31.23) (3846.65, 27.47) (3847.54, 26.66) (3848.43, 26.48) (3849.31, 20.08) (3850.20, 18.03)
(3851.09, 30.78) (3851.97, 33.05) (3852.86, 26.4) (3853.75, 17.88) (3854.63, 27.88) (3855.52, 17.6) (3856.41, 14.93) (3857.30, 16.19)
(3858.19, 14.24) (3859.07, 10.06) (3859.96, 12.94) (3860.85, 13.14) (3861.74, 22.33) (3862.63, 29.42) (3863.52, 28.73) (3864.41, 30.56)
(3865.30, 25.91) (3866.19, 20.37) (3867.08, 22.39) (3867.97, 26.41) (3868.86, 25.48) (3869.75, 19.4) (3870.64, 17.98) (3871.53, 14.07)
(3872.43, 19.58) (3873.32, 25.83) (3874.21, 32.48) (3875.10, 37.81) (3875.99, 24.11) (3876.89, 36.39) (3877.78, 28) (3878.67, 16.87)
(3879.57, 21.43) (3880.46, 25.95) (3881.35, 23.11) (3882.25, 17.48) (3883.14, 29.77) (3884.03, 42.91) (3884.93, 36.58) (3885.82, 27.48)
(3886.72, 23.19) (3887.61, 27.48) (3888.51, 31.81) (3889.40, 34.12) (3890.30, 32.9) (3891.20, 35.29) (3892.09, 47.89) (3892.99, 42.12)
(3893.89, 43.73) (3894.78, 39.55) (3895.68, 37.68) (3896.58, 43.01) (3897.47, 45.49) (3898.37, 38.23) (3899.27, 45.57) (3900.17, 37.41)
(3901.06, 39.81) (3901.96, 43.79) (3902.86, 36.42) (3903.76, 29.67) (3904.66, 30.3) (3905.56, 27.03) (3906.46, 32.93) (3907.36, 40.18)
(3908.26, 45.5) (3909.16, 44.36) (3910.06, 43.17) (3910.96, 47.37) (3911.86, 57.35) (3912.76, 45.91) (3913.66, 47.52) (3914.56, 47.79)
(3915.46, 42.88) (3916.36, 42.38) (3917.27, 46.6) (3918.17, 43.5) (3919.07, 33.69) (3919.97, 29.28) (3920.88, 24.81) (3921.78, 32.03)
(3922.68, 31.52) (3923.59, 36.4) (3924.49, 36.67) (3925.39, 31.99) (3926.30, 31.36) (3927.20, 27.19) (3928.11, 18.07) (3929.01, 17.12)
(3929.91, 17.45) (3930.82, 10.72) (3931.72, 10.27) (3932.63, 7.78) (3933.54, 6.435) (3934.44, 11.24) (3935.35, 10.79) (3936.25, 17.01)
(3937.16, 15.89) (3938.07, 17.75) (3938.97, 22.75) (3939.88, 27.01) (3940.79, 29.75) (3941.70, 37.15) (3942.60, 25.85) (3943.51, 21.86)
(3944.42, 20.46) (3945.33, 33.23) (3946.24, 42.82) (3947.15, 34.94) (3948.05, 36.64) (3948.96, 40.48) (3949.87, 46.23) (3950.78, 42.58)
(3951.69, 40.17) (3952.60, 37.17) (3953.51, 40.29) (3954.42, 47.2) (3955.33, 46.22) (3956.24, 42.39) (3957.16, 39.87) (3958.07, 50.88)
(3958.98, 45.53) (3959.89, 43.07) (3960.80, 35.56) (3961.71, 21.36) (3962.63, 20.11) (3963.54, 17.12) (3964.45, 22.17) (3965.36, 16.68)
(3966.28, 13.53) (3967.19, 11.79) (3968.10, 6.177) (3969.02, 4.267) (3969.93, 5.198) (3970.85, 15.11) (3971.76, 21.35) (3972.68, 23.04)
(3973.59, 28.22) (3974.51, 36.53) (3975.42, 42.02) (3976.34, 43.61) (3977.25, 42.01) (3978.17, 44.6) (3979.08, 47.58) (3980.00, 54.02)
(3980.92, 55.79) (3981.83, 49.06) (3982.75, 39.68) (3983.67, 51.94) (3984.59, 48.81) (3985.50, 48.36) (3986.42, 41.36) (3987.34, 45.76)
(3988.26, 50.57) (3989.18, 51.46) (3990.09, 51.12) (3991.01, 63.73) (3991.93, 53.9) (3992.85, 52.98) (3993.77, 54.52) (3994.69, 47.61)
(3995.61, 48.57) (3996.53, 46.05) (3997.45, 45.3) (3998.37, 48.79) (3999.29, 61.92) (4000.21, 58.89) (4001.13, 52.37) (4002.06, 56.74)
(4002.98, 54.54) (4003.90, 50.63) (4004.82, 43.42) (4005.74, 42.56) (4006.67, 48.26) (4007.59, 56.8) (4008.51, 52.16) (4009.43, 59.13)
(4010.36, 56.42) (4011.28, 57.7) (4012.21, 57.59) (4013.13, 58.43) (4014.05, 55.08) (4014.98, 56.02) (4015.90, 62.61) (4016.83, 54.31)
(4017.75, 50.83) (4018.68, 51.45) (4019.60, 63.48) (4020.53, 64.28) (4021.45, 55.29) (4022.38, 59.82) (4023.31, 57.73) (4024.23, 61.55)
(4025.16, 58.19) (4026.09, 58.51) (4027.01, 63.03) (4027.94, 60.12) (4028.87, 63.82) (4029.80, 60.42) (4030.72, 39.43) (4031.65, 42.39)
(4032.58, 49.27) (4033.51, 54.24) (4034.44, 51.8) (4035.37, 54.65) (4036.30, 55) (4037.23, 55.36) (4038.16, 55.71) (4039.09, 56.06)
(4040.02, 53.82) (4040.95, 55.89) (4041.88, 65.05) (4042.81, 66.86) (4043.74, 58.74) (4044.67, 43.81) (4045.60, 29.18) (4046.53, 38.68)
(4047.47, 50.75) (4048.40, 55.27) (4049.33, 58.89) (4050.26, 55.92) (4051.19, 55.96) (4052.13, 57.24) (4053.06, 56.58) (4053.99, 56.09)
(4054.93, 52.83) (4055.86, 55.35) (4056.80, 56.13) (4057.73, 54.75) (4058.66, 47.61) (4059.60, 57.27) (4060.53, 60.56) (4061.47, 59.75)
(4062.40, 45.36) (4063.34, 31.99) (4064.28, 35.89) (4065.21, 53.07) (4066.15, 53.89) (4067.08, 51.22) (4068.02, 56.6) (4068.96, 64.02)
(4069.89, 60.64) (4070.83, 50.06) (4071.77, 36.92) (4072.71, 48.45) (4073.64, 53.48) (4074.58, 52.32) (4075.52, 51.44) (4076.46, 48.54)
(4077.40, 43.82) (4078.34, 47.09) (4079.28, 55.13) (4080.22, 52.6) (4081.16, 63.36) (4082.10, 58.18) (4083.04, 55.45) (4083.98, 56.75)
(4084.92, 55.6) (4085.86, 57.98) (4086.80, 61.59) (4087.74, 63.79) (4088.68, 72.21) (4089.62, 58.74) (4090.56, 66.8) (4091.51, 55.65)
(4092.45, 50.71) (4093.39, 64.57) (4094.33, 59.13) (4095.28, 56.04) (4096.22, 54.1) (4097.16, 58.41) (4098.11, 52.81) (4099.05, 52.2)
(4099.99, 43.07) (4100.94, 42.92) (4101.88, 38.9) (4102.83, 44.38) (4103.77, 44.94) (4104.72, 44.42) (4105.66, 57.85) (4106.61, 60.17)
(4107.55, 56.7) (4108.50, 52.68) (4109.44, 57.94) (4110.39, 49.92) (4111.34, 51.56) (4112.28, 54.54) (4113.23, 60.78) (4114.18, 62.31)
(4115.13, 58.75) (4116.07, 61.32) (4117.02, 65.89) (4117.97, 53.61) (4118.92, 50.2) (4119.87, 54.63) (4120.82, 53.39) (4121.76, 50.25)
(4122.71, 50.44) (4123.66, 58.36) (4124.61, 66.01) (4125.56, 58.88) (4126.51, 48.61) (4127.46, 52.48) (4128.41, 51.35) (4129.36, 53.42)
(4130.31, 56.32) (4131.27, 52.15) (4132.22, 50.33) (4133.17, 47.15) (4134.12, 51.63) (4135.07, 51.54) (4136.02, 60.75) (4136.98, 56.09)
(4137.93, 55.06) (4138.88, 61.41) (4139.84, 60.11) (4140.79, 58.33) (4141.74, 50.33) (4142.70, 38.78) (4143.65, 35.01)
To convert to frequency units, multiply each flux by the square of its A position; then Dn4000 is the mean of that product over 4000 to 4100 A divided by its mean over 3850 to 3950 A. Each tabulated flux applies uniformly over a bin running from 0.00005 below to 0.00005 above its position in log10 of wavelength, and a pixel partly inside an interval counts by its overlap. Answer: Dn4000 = 1.99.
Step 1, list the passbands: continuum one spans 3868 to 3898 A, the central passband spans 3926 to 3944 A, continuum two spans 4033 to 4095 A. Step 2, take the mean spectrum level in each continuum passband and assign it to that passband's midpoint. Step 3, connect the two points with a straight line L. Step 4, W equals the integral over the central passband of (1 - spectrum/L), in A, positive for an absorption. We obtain 8.8 A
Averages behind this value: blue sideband 30.5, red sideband 54.2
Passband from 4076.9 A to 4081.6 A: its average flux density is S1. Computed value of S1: 52.3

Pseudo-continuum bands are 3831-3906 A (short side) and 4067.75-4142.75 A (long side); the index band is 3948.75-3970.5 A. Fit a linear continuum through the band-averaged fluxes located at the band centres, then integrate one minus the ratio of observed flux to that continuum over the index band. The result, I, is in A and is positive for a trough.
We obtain 3.9 A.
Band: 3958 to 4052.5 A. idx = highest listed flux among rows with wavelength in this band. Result 66.86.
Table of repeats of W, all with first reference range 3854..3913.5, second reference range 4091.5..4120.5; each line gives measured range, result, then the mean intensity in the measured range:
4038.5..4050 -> -1.31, 52.9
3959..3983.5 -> 6.28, 29.8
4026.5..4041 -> -2.52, 54.4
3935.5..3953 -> 3.06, 30.7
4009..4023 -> -4.08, 57.5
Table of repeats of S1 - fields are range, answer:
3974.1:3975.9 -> 39.4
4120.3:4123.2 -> 51.6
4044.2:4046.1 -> 36.7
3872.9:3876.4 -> 30.2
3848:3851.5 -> 23.8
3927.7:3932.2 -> 14.7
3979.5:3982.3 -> 52.8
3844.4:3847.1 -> 27.7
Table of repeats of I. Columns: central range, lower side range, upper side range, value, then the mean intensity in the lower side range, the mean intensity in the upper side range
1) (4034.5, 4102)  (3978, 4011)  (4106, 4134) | -0.5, 51.1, 55.1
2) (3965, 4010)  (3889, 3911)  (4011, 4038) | 7.7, 39.2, 56.3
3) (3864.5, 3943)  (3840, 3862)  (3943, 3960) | -0.5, 21.8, 39.5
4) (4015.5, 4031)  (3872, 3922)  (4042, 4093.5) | -2.8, 35.9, 53.9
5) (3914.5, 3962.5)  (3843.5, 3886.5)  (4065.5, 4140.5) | 3.9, 24.3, 54.6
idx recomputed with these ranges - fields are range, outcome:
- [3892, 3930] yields 57.35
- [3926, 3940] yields 31.36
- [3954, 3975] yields 50.88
